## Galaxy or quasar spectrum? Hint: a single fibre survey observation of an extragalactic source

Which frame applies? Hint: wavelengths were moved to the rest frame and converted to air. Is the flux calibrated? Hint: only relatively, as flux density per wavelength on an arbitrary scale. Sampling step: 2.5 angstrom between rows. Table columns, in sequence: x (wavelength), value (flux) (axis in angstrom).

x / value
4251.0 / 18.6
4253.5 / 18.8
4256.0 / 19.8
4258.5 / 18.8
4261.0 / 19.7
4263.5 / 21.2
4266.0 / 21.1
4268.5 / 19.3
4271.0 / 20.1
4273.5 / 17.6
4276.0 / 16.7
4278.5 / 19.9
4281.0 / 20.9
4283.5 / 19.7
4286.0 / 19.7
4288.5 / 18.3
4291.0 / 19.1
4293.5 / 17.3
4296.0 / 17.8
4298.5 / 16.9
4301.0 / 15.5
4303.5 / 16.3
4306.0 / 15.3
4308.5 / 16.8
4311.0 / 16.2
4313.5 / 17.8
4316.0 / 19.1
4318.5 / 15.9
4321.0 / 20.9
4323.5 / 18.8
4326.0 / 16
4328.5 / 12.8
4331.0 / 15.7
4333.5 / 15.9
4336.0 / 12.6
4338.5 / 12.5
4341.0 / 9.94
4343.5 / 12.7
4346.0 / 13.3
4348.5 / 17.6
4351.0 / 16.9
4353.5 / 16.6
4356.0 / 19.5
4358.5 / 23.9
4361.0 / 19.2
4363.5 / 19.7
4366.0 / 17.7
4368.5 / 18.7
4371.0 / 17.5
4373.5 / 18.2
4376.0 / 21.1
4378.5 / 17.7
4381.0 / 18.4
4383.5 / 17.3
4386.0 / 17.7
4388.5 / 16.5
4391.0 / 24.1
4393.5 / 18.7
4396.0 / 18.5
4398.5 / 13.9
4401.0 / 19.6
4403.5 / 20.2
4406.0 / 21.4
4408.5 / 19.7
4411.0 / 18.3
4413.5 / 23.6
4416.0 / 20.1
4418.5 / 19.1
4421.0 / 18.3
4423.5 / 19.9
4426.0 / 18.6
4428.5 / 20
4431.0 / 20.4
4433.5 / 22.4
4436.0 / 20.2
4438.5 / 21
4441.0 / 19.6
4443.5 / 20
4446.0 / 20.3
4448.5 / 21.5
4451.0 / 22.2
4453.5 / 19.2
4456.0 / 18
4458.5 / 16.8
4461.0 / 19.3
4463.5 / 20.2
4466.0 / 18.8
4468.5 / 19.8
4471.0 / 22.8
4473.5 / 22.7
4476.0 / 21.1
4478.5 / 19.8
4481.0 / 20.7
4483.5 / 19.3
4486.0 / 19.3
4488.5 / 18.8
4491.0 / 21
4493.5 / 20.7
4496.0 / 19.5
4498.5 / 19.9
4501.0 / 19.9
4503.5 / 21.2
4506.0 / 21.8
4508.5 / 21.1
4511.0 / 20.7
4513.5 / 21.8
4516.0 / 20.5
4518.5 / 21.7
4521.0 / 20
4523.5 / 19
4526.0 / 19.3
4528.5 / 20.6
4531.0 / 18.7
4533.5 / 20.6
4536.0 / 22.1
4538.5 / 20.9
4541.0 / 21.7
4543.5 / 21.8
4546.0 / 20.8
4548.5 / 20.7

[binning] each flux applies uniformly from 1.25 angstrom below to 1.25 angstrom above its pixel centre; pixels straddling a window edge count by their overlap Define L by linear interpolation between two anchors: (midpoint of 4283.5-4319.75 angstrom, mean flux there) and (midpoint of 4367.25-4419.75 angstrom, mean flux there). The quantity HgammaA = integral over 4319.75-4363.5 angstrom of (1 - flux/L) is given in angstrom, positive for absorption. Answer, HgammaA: 4.47 angstrom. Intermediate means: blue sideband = 17.4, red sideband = 19.1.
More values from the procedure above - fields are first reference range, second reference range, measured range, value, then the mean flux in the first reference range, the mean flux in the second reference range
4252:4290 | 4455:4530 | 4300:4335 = 5.31 angstrom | 19.4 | 20.2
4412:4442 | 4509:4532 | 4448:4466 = 0.71 angstrom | 20.3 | 20.3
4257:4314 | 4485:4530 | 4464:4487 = -0.46 angstrom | 18.4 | 20.4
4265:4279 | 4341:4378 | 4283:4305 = 1.14 angstrom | 19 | 17.8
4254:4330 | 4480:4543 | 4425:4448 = -0.78 angstrom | 18.2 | 20.4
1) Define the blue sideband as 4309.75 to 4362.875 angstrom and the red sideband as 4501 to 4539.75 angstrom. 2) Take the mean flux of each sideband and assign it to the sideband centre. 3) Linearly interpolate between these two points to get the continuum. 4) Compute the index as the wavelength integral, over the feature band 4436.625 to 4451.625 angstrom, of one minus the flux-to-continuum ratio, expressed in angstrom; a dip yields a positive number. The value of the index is -1.4 angstrom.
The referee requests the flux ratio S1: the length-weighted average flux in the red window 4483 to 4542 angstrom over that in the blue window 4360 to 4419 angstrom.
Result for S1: 1.1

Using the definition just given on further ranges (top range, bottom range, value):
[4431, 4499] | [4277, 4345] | 1.21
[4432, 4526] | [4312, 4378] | 1.20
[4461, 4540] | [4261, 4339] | 1.16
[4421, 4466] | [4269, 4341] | 1.16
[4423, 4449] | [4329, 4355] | 1.41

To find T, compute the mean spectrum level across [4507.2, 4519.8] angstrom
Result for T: 21.2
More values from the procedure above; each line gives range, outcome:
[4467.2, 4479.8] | 21.2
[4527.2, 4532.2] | 19.7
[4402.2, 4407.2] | 20.8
